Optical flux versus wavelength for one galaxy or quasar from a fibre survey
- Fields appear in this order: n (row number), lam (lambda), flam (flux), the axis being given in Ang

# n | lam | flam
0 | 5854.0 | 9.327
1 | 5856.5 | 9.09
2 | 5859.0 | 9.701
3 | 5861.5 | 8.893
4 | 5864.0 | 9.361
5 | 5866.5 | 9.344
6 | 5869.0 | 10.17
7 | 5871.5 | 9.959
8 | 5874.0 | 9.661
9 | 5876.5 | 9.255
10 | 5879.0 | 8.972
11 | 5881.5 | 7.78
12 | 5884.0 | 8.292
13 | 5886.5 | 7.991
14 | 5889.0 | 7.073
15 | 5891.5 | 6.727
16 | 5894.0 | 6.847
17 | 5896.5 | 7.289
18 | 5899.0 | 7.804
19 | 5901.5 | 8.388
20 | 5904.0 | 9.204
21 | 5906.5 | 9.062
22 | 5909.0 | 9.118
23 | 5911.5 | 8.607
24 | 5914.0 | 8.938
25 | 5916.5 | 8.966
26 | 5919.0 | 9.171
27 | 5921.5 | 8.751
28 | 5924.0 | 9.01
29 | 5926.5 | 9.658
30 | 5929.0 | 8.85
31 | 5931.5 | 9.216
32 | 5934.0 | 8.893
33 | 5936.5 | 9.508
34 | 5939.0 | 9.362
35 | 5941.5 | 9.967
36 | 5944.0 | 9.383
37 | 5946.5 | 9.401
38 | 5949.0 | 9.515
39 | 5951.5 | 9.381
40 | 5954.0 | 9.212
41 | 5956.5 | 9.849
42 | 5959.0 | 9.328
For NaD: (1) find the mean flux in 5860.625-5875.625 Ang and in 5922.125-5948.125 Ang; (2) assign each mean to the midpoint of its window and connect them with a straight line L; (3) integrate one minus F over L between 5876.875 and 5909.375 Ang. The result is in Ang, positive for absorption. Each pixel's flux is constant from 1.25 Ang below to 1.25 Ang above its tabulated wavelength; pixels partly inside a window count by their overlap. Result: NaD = 4.9 Ang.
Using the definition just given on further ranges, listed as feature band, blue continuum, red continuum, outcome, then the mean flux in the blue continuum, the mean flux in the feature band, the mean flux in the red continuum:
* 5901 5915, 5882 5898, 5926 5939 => -1.3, 7.4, 8.91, 9.21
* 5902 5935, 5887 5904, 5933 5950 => -2.2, 7.52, 9.02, 9.44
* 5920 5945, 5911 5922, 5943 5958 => -0.2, 8.91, 9.26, 9.46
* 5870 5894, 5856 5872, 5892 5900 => -0.2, 9.5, 8.35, 7.24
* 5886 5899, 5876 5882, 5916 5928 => 2.4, 8.71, 7.2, 9.11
